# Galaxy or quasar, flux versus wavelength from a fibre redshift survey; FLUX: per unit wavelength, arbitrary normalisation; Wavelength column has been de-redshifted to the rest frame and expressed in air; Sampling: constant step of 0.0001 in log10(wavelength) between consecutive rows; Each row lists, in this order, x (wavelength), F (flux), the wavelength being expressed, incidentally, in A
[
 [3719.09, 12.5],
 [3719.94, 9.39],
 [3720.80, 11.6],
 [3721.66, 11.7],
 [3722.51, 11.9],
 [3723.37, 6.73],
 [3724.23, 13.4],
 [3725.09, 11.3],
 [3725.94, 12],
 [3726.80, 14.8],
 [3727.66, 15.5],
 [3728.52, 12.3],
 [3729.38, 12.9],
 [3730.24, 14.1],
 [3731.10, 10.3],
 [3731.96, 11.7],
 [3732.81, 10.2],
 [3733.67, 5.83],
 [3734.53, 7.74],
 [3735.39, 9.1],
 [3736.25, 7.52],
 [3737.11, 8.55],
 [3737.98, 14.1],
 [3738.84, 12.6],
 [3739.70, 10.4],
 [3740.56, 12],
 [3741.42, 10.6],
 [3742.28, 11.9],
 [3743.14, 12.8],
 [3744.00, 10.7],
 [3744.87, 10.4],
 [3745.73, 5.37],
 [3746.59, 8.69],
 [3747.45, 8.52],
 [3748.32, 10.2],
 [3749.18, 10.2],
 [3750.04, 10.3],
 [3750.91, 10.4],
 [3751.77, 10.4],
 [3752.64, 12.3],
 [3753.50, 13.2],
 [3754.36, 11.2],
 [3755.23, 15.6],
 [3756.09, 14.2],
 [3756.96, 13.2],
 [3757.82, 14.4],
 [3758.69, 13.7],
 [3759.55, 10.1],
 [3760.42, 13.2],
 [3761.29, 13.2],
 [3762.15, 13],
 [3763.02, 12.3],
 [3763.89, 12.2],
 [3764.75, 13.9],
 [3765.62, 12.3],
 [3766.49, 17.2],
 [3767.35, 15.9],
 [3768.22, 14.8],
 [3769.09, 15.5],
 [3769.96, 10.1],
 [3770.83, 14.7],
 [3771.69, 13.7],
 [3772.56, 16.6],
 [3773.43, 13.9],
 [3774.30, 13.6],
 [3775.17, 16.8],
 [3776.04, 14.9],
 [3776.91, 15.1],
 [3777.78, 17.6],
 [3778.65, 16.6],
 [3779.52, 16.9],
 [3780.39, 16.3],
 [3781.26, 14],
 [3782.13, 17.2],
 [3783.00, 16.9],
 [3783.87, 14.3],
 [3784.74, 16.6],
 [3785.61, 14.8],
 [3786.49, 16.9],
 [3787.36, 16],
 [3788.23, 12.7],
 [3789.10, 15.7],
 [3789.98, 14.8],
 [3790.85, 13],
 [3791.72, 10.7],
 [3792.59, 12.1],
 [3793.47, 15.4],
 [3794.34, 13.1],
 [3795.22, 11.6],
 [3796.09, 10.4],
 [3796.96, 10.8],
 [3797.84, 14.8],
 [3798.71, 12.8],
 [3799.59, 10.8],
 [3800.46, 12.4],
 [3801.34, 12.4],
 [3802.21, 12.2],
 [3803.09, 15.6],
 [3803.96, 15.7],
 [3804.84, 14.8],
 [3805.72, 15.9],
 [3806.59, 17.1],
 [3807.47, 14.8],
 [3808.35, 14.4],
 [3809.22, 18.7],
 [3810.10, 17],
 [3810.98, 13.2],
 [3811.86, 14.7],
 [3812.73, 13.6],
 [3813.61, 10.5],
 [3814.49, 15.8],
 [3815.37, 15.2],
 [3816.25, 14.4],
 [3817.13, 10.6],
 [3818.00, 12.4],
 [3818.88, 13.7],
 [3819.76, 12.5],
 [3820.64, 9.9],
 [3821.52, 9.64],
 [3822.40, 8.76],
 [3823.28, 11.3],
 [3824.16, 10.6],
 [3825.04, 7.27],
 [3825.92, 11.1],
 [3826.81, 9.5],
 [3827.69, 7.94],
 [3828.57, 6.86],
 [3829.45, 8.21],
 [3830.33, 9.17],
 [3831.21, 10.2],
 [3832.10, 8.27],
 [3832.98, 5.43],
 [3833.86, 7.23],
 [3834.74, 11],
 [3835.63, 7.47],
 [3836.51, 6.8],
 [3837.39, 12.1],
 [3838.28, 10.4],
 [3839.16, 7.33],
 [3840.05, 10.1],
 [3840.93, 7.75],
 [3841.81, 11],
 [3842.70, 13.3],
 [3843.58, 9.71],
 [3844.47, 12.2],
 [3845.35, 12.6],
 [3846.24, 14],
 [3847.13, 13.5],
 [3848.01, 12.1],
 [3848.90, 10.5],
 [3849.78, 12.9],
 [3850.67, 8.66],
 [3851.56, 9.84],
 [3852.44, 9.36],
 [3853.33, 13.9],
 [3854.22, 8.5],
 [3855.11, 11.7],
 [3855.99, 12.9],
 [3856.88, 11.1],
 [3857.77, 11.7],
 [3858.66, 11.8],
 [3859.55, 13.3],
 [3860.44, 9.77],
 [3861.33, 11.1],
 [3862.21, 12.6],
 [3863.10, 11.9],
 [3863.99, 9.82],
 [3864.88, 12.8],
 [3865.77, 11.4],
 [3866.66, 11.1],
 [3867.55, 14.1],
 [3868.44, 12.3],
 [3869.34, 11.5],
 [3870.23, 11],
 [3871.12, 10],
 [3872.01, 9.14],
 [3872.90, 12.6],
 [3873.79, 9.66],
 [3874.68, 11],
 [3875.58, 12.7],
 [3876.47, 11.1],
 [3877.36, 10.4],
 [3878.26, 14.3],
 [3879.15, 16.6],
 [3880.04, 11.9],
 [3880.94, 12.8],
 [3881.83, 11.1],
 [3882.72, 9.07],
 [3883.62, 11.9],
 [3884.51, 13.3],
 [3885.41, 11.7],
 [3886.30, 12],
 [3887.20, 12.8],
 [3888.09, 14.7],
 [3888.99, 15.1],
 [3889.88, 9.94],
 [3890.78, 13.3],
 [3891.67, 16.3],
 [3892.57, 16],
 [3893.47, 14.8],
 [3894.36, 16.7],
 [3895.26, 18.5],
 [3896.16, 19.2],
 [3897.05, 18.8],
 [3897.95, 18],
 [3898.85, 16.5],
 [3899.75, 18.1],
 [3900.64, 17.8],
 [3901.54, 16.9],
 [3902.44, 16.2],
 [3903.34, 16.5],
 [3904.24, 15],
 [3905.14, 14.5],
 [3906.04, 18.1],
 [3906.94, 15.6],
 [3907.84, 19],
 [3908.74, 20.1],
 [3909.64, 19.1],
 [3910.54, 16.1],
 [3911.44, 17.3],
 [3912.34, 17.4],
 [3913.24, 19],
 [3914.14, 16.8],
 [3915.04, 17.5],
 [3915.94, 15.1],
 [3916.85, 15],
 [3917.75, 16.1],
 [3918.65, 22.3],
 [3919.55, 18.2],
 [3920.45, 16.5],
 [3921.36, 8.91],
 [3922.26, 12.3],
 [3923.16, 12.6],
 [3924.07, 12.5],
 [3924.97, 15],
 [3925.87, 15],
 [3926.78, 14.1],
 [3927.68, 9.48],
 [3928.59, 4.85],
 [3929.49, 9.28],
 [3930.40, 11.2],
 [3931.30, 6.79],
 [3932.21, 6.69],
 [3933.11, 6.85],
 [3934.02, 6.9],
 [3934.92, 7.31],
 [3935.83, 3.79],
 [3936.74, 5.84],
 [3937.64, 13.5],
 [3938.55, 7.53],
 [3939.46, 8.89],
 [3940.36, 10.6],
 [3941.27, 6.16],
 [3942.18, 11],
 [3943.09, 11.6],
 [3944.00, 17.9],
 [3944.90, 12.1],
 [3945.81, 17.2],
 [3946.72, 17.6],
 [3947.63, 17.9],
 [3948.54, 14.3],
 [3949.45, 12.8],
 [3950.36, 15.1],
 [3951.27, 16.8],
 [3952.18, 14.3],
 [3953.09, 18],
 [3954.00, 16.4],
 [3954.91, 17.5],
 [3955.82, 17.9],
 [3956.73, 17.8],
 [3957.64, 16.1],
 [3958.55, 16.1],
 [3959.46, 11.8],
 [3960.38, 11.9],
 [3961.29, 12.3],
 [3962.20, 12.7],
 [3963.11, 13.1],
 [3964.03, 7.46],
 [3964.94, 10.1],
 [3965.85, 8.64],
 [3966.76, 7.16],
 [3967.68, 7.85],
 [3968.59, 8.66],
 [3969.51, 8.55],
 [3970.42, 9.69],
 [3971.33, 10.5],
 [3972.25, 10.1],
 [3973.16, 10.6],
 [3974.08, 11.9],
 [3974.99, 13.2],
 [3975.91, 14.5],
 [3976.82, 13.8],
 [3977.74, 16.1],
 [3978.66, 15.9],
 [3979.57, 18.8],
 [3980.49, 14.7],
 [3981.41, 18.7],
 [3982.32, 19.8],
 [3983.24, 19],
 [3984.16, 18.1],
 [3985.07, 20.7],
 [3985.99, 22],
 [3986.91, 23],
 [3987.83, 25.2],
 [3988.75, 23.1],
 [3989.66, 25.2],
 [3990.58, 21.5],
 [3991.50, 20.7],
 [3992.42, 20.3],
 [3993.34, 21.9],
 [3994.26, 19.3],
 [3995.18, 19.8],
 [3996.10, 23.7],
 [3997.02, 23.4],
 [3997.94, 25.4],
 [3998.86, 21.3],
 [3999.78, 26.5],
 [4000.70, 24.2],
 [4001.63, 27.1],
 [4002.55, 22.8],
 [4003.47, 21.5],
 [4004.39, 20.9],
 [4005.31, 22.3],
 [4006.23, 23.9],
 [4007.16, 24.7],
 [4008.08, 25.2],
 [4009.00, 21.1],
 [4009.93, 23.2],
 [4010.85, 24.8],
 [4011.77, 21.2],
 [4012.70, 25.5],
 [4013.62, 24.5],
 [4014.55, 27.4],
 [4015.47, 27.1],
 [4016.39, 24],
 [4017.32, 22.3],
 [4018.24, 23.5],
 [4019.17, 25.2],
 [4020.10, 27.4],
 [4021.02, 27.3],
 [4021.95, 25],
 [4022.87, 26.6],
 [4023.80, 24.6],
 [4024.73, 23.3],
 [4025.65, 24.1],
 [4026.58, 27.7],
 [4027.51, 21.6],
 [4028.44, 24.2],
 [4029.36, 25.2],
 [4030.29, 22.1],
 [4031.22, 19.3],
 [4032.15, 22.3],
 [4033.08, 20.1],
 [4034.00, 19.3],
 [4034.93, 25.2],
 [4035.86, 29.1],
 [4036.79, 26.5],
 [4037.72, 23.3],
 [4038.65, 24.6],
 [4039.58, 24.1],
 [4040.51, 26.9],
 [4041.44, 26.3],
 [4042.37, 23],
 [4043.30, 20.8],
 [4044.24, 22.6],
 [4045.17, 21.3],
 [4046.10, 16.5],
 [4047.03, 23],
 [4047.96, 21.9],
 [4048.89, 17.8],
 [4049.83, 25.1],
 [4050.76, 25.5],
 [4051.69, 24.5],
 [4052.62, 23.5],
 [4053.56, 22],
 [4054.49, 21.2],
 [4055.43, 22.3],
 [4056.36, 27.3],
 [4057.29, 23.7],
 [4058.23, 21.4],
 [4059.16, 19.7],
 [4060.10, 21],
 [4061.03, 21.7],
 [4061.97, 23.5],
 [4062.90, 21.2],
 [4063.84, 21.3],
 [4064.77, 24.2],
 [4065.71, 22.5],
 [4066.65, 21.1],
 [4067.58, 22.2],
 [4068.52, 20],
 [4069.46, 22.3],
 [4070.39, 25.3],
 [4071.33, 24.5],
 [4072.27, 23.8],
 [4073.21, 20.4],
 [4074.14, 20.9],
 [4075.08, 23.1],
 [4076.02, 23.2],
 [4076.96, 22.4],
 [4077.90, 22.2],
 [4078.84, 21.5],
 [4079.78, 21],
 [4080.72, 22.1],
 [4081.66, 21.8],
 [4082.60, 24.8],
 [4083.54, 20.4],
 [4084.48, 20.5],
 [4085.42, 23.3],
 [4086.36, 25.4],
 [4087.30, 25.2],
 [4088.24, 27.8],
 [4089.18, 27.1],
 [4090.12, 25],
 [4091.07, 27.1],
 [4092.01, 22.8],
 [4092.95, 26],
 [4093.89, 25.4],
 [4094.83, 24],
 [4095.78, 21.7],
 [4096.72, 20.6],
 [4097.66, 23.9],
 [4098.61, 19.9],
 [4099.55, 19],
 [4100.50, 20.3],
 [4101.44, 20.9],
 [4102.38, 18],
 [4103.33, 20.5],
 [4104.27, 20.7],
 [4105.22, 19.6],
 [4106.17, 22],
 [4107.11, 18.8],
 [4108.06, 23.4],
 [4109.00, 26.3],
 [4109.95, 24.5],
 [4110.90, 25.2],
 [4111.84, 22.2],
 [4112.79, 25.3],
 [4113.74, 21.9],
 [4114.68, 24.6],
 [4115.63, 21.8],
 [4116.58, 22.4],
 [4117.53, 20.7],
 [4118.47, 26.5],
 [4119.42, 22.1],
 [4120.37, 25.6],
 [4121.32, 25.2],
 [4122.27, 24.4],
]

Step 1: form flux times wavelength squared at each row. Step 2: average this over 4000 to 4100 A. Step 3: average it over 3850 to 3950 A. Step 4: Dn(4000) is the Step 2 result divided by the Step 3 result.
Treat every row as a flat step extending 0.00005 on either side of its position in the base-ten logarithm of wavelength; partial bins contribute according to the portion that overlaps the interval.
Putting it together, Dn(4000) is 1.91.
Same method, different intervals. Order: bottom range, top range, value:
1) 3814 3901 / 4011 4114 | 2.16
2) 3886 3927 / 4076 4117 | 1.56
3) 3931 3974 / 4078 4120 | 2.09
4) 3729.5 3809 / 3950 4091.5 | 1.83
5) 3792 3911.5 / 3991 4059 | 2.02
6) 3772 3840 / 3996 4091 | 2.07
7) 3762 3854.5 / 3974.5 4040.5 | 1.98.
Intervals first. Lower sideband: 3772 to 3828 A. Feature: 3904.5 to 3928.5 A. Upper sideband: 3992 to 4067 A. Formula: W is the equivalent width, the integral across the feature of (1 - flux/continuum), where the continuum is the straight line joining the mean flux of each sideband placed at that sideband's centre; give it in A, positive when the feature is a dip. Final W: 3.65 A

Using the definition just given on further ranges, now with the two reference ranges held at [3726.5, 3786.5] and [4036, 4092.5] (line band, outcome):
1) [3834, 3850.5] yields 5.2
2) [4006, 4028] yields -3.3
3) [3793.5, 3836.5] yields 8.2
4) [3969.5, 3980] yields 3.7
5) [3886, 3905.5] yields 1.8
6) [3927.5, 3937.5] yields 6.1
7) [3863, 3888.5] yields 7.4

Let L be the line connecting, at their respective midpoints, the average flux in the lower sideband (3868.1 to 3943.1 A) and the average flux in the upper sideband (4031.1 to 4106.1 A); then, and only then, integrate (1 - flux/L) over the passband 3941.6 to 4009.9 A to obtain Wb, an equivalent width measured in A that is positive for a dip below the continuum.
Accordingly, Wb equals 1.2 A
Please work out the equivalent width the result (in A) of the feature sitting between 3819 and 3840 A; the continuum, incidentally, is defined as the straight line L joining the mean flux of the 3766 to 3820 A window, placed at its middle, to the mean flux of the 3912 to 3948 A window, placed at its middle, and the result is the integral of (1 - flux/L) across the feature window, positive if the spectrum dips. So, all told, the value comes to 7.1 A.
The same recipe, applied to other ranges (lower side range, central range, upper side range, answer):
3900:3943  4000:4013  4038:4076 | -3.0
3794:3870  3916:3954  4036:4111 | 9.4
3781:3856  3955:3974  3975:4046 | 8.0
